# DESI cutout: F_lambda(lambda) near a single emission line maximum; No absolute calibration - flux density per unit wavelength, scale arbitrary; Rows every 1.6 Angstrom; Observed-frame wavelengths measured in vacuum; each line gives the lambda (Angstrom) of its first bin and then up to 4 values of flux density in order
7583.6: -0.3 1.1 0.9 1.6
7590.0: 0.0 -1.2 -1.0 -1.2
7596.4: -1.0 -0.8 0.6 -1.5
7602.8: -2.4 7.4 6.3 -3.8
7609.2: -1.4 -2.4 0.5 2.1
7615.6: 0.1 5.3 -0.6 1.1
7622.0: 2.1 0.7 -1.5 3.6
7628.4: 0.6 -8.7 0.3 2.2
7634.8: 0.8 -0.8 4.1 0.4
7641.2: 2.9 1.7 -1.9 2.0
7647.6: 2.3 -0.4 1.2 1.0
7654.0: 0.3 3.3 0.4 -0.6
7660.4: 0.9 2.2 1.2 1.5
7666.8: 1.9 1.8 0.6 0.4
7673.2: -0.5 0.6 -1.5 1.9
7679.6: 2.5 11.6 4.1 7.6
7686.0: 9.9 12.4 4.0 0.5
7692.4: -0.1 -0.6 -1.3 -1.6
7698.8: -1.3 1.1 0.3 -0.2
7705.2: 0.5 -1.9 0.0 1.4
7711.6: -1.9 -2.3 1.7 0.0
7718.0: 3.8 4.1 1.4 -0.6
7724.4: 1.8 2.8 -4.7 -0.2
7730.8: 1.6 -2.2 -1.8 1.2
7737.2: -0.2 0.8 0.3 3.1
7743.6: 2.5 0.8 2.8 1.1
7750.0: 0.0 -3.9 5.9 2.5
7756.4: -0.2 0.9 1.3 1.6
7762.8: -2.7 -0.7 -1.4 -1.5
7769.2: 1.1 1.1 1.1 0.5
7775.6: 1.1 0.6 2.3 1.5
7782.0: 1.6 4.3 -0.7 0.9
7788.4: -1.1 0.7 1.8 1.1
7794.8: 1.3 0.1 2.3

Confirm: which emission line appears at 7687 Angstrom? [O II] 3727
